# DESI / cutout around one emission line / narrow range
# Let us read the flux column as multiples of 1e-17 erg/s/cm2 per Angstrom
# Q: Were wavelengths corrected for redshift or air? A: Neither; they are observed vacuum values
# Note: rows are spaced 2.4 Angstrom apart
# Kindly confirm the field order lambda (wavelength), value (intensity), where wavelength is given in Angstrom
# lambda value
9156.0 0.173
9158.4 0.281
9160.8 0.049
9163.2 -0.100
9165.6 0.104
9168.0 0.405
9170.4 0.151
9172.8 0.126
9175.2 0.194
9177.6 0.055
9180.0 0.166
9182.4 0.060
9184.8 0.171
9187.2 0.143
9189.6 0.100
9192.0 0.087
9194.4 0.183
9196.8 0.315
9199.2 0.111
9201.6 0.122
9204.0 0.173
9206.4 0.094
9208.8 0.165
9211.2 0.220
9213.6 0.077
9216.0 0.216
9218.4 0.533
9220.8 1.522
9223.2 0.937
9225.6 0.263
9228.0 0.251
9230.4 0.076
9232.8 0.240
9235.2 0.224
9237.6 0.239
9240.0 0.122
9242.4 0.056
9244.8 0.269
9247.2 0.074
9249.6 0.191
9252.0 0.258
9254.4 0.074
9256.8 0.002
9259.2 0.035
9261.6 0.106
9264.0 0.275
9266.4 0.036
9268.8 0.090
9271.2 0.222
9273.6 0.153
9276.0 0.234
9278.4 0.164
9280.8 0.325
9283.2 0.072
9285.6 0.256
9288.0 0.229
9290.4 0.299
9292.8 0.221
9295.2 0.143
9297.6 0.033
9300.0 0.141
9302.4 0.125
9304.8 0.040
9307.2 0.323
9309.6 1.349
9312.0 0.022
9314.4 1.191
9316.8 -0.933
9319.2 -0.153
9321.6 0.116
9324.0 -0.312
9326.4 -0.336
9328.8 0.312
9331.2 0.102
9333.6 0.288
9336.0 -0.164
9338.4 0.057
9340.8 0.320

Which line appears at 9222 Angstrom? [O III]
